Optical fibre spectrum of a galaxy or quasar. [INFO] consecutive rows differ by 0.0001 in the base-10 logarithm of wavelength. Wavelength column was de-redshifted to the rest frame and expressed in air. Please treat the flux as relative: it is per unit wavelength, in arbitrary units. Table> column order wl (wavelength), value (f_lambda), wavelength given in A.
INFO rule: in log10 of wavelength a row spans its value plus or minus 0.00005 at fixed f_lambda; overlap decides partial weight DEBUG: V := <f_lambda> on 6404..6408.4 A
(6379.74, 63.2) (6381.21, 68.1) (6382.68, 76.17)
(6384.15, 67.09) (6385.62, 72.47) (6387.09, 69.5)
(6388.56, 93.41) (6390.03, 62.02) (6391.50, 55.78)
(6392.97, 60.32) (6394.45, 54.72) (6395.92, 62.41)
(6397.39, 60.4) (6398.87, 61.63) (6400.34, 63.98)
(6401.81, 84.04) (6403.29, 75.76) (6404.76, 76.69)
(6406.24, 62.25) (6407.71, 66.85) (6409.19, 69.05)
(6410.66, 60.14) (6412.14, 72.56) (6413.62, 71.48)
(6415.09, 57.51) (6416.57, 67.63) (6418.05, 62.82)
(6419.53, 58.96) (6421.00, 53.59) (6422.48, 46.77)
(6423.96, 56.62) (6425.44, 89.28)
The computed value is 68.7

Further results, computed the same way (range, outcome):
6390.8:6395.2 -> 56.9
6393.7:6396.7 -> 58.6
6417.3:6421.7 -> 58.6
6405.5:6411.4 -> 64.6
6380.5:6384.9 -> 70.5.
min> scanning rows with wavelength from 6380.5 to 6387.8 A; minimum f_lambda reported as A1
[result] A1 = 67.09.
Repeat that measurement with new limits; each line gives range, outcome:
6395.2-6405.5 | 60.4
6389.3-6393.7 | 55.78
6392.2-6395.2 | 54.72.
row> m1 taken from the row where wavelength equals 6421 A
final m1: 53.59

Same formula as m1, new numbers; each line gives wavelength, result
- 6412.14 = 72.56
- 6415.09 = 57.51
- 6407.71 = 66.85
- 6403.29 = 75.76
